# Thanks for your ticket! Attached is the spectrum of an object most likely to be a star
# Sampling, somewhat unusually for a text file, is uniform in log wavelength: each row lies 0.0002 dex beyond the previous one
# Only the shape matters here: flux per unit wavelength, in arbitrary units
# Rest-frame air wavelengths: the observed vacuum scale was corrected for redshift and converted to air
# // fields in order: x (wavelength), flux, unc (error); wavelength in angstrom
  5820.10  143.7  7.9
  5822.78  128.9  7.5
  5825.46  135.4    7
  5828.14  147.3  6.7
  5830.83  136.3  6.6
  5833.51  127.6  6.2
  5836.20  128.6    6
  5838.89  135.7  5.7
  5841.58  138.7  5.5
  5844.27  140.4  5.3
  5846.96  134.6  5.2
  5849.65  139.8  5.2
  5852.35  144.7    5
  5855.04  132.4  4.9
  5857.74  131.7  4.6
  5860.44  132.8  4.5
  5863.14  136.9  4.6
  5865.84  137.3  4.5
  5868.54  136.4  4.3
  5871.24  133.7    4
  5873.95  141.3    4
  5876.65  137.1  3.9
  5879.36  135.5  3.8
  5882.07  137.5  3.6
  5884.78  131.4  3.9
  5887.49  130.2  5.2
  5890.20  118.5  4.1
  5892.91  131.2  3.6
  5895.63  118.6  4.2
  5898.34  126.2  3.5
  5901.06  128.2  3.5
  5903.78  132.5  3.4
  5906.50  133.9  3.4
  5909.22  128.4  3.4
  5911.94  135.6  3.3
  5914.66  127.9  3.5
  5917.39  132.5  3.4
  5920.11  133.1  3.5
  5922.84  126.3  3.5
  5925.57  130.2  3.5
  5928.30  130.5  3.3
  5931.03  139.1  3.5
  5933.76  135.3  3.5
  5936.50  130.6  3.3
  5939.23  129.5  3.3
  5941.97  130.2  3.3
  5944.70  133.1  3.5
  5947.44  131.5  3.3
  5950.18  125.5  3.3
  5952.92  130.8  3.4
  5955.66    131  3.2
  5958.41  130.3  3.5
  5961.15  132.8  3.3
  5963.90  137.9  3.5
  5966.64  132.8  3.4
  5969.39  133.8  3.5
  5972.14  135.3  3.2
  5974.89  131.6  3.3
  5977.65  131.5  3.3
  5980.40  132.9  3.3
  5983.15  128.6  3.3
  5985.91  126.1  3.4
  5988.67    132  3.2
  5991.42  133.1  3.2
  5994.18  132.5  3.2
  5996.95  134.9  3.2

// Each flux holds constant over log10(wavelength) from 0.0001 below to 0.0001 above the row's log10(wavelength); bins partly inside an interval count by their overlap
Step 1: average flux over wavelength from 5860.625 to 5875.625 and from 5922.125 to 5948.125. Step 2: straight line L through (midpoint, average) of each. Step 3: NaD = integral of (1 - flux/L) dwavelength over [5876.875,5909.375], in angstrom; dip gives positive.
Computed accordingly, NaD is 1.28 angstrom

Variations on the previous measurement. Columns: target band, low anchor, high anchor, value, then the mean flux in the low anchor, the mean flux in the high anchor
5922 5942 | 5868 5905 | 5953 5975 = 0.10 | 131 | 133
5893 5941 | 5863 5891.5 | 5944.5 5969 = 0.87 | 134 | 132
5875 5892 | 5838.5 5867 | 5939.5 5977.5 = 0.45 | 137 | 132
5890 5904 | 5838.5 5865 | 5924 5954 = 0.85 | 137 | 131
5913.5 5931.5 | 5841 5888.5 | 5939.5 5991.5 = 0.34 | 136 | 132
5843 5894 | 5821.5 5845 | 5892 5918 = -0.97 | 135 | 129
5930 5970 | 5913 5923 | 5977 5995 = -0.44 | 131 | 131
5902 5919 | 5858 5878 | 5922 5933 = 0.19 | 136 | 132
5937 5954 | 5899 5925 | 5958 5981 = 0.28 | 131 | 133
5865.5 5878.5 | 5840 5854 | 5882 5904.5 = -0.39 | 139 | 128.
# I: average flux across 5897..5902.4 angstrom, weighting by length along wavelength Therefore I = 127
